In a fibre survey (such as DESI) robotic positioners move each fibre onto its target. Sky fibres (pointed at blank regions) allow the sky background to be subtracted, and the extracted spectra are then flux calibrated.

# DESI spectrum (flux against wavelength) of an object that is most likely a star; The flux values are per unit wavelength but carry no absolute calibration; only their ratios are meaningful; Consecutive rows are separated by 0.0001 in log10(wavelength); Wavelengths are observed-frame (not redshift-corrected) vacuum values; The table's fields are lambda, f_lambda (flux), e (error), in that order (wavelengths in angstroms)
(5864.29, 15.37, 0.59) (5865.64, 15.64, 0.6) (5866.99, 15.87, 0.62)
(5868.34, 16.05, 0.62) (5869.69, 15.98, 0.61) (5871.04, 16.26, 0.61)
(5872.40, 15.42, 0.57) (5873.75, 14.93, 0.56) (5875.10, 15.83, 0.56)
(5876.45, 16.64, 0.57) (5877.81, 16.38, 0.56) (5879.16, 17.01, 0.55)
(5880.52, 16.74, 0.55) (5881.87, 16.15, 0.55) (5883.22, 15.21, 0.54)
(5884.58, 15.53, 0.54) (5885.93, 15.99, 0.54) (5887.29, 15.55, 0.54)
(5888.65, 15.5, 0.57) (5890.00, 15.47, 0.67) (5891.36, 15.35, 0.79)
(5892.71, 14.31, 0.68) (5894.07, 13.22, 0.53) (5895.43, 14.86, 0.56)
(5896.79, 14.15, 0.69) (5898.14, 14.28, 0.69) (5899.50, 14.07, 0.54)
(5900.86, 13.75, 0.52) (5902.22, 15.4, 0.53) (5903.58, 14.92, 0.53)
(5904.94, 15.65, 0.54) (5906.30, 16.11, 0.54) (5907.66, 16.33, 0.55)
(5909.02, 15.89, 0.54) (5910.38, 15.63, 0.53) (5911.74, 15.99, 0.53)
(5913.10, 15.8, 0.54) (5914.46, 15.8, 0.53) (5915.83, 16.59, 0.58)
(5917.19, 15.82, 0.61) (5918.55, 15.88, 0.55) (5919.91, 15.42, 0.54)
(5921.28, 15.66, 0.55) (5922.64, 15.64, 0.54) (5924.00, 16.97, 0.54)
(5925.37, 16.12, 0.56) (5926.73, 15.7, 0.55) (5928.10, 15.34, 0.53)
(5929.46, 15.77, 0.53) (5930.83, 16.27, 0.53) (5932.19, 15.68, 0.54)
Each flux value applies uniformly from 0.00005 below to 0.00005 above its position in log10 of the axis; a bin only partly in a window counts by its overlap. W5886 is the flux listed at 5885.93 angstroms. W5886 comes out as 15.99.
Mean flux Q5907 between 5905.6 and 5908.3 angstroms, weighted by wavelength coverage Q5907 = 16.2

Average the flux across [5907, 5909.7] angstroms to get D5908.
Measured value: 16.1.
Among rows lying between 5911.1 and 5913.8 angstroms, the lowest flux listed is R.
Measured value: 15.8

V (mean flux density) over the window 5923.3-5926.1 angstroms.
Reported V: 16.5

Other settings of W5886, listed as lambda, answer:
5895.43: 14.86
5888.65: 15.5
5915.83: 16.59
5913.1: 15.8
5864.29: 15.37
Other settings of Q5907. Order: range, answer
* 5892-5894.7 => 13.8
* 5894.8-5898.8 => 14.4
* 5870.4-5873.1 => 15.8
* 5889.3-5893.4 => 15.1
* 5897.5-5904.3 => 14.5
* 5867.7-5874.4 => 15.7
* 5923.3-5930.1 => 16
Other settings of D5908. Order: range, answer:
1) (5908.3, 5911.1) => 15.8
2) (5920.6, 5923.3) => 15.7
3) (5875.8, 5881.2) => 16.7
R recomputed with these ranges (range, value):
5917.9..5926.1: 15.42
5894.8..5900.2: 14.07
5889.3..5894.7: 13.22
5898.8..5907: 13.75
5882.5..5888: 15.21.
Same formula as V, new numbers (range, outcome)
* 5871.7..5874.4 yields 15.2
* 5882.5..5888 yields 15.6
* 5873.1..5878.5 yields 16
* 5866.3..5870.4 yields 16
